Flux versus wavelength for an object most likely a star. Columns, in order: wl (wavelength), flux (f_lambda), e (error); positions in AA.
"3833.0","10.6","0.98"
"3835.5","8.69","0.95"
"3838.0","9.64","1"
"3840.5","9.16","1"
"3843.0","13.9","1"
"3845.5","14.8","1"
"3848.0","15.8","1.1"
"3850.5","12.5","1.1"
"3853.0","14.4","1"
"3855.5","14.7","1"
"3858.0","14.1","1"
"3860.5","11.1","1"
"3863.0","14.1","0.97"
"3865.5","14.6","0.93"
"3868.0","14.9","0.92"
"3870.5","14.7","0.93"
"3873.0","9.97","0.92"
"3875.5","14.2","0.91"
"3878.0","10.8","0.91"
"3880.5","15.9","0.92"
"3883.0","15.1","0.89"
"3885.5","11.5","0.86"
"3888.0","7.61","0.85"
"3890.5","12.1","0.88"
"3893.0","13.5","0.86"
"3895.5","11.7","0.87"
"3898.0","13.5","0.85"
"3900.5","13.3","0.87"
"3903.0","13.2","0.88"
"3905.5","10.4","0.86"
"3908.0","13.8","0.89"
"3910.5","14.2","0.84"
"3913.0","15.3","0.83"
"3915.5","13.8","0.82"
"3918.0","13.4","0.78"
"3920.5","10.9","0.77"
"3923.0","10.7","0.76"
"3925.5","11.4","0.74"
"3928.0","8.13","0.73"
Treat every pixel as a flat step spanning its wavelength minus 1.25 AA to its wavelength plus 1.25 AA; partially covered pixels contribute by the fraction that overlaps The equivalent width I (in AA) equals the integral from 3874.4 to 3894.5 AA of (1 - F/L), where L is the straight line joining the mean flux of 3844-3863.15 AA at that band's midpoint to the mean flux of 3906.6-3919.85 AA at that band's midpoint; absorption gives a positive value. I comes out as 2.0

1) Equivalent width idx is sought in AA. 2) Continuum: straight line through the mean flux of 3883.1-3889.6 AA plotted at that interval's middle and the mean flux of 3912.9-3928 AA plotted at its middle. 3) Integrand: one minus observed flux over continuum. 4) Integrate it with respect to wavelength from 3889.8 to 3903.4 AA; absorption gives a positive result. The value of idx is -2.2 AA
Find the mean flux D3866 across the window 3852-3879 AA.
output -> 13.4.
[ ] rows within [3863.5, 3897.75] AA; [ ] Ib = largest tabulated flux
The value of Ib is 15.9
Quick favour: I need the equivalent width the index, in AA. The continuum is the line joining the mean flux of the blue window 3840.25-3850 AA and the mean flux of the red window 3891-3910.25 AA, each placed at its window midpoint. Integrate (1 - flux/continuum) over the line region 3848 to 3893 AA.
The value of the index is 0.6 AA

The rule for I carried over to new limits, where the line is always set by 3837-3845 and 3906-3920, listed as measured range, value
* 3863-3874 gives -1.3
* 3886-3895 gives 1.3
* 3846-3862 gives -2.9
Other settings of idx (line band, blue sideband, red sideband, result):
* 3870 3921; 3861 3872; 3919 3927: -1.3 AA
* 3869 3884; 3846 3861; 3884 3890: -2.9 AA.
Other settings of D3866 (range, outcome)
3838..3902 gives 13.1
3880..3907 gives 12.4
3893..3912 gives 12.9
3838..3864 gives 13.3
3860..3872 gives 14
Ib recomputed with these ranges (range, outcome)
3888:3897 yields 13.5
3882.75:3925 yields 15.3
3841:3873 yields 15.8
